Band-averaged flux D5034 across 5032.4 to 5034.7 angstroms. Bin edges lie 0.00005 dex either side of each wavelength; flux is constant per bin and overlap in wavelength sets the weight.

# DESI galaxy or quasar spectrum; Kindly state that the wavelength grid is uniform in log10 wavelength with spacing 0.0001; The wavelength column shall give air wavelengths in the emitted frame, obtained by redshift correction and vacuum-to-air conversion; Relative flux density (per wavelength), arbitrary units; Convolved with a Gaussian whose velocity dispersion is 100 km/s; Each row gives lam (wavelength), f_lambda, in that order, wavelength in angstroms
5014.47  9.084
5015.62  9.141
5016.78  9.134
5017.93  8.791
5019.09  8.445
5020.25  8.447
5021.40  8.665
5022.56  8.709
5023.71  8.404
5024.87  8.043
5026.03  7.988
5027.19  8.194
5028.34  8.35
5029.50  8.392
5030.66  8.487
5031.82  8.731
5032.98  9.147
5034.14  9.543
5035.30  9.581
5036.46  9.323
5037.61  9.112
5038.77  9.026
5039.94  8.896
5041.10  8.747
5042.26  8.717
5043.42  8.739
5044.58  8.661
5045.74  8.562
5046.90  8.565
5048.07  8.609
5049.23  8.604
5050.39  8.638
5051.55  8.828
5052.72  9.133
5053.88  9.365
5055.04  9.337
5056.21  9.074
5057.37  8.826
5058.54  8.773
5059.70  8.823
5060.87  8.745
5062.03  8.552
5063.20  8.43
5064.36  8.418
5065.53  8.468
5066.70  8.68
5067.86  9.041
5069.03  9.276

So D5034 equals 9.34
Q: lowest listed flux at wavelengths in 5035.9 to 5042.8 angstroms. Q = 8.717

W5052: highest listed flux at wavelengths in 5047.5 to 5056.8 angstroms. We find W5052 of 9.365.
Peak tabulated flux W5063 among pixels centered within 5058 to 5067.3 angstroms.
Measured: 8.823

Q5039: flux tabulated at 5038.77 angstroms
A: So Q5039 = 9.026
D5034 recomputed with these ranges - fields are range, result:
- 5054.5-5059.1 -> 8.99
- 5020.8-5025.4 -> 8.47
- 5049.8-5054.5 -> 9.01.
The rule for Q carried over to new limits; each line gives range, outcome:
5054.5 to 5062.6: 8.552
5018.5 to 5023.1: 8.445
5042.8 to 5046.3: 8.562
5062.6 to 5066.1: 8.418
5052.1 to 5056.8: 9.074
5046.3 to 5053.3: 8.565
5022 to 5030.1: 7.988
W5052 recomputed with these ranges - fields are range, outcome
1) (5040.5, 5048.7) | 8.747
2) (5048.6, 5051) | 8.638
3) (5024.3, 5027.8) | 8.194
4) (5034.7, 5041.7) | 9.581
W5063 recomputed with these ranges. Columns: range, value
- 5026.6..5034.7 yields 9.543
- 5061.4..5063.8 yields 8.552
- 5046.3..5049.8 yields 8.609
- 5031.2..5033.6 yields 9.147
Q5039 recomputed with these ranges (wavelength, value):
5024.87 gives 8.043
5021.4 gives 8.665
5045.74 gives 8.562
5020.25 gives 8.447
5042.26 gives 8.717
